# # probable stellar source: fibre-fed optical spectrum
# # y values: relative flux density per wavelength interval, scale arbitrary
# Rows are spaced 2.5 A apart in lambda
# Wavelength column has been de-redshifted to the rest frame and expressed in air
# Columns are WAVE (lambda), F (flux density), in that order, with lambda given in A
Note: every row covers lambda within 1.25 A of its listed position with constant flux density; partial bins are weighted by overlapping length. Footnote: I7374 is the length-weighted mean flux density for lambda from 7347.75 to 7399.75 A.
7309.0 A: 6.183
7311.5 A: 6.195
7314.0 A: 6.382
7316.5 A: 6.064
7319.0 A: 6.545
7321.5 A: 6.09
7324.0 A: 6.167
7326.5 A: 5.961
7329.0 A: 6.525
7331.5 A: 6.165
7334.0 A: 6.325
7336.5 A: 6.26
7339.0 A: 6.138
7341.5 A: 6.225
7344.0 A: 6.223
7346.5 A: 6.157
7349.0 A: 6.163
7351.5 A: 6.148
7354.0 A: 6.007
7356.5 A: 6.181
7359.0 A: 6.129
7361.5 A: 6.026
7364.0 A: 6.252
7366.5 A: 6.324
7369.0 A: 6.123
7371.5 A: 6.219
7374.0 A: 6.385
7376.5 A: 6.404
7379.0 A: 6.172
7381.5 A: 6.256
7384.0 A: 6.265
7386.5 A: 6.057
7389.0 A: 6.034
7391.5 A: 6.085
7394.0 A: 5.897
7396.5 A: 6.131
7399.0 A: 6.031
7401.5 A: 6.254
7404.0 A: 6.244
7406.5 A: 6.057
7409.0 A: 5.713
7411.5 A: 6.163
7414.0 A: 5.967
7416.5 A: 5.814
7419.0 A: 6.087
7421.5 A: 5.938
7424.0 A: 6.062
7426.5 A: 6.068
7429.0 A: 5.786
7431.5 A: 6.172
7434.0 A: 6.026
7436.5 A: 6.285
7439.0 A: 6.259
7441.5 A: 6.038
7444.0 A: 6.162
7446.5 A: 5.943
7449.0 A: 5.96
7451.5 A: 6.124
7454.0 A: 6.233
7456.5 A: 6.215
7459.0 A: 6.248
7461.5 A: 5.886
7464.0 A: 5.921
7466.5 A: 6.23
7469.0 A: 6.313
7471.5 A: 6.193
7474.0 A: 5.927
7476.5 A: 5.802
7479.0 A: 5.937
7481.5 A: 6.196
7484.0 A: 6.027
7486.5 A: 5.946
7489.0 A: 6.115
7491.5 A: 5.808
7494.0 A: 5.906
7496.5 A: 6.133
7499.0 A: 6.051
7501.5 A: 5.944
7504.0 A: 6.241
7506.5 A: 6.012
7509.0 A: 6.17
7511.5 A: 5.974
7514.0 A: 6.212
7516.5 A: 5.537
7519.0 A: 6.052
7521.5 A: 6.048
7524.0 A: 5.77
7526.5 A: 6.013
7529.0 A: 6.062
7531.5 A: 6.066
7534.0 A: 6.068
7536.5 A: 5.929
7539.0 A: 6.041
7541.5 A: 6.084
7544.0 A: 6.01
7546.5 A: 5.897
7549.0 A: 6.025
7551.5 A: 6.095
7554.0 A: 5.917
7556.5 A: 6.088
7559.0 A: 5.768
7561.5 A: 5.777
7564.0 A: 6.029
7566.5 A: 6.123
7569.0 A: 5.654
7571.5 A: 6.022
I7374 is 6.16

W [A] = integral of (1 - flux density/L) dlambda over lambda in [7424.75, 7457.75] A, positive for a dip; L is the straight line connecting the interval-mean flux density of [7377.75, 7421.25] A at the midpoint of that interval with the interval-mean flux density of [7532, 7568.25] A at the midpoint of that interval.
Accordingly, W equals -0.3 A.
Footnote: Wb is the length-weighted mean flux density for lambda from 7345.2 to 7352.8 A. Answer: 6.16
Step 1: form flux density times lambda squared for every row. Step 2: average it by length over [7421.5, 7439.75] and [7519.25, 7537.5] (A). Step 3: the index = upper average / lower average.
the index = 1.01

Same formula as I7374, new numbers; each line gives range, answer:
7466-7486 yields 6.07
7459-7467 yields 6.03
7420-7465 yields 6.07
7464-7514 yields 6.05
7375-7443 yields 6.09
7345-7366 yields 6.14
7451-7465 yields 6.11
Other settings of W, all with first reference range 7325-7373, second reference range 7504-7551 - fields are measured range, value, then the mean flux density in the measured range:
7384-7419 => 0.5 A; 6.04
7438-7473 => -0.2 A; 6.12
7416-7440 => 0.2 A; 6.05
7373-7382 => -0.2 A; 6.31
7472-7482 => 0.2 A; 5.97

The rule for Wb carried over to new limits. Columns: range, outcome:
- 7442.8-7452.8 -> 6.05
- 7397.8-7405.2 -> 6.18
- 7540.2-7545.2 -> 6.05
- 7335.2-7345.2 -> 6.21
